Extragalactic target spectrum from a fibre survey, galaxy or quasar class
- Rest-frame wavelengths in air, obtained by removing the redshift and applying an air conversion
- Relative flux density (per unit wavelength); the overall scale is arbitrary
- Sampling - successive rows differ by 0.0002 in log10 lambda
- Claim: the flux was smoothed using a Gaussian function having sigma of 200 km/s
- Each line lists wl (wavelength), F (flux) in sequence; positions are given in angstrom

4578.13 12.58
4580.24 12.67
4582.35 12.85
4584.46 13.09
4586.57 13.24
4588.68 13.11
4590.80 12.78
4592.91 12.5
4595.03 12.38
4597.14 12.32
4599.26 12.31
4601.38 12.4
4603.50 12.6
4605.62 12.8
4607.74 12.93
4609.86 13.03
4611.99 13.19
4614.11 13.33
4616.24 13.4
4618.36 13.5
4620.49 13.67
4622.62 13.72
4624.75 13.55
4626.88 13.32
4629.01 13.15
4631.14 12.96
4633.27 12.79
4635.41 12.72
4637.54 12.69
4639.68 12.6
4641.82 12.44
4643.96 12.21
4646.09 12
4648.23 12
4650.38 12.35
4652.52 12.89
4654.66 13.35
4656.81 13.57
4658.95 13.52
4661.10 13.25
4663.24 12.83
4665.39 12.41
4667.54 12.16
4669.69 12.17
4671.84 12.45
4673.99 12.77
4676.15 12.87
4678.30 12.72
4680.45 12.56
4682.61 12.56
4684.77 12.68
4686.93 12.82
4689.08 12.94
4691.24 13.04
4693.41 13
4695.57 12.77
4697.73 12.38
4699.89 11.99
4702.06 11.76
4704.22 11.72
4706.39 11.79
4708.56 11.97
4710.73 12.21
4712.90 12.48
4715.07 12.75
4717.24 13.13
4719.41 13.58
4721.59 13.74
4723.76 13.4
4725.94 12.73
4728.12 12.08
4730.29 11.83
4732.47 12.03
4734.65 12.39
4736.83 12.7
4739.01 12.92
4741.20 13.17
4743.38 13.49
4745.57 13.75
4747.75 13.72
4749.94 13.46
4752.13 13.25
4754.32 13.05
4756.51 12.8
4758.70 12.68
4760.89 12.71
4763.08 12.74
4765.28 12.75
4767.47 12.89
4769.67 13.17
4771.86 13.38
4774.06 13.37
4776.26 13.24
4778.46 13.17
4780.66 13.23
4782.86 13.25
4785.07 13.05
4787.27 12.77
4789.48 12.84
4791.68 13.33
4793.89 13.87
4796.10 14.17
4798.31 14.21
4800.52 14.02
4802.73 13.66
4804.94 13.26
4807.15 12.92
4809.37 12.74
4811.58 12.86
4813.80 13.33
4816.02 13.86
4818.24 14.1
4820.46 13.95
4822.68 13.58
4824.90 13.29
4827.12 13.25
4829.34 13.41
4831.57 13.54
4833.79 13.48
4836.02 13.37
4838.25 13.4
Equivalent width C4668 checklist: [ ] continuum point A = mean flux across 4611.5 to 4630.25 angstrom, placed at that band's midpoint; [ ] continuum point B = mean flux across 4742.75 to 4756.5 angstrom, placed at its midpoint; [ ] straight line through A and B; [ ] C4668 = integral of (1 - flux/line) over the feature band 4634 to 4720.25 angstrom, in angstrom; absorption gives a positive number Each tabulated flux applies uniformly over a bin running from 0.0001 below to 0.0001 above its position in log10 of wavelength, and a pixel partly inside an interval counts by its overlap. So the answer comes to 5.2 angstrom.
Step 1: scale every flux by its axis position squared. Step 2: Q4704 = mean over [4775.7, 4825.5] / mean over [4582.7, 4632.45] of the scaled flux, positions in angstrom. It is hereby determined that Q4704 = 1.12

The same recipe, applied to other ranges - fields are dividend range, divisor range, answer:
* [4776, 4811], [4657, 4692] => 1.10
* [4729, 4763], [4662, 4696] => 1.05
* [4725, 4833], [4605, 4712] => 1.09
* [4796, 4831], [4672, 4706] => 1.14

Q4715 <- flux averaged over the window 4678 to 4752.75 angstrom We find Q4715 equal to 12.7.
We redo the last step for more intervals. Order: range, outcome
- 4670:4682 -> 12.6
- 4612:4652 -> 12.9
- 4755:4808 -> 13.2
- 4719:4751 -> 13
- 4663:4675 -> 12.4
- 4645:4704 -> 12.6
